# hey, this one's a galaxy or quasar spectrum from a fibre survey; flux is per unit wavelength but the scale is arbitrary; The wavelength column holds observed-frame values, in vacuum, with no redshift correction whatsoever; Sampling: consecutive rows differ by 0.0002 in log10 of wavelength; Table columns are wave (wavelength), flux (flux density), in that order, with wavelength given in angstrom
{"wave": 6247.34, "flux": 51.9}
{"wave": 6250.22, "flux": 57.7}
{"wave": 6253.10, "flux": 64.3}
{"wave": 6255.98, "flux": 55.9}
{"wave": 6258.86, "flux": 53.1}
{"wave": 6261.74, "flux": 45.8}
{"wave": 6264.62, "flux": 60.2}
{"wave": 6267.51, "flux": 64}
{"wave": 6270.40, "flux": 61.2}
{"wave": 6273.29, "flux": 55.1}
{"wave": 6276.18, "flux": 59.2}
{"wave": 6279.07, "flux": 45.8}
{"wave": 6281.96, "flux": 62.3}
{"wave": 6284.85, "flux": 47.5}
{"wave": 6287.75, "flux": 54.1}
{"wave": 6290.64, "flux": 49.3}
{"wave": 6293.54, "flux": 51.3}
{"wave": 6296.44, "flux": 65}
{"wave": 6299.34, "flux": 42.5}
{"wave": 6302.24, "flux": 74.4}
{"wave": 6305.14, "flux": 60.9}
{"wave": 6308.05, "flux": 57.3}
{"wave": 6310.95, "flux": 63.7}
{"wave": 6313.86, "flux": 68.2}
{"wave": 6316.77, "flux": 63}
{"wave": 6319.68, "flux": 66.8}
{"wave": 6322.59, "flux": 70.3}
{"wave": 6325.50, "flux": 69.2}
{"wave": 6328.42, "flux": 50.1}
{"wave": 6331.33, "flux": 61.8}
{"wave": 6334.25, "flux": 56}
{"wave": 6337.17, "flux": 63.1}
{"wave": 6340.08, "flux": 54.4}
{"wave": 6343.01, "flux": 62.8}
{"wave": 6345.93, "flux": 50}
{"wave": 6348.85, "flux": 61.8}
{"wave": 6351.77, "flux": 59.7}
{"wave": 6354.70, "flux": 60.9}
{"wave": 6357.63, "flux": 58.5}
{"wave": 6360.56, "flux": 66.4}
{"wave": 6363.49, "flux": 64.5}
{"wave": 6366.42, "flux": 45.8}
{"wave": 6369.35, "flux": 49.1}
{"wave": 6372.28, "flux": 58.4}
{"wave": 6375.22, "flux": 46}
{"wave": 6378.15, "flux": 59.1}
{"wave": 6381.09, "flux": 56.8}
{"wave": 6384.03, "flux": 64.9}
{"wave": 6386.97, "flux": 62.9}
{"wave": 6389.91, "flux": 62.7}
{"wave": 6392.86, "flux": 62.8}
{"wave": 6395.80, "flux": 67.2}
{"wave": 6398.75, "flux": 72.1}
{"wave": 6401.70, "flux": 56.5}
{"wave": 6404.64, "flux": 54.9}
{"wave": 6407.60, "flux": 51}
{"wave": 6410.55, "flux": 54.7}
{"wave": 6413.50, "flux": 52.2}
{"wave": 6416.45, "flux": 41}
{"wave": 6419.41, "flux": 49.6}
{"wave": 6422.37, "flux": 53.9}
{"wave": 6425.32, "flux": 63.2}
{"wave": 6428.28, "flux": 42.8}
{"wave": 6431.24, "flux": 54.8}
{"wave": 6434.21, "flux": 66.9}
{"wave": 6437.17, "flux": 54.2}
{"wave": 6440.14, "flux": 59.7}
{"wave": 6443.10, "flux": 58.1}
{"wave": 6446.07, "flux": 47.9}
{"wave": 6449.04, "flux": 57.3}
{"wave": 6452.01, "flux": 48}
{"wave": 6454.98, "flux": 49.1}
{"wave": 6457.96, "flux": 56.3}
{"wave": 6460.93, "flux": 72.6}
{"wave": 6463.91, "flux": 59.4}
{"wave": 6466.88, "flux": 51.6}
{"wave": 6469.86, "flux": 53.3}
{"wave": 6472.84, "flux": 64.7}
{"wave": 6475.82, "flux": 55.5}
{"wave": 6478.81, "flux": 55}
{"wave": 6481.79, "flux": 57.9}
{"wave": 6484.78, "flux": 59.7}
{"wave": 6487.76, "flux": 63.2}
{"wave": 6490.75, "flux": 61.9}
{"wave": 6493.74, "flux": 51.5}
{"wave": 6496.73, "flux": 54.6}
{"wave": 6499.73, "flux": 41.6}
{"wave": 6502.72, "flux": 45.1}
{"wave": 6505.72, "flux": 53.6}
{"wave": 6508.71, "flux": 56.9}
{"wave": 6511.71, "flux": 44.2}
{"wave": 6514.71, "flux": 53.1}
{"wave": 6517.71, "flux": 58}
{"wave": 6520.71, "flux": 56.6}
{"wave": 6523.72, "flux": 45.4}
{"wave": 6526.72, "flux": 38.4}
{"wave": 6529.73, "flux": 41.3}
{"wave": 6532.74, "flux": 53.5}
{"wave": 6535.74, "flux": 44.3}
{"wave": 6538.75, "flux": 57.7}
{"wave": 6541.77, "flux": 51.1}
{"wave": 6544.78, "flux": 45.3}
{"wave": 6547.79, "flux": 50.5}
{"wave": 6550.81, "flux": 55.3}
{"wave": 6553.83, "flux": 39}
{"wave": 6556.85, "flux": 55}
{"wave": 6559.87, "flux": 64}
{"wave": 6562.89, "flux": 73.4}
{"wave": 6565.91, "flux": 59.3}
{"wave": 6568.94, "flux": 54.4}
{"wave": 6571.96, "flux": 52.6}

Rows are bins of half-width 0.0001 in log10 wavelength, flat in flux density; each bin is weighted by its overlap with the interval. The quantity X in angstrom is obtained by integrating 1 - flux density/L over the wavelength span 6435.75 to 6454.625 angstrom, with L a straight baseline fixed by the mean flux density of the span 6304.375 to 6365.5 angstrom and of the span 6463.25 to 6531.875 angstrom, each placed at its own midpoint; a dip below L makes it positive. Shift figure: 0.6 angstrom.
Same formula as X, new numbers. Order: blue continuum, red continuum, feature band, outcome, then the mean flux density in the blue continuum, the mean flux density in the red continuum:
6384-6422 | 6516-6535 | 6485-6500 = -1.45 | 57.5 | 48.7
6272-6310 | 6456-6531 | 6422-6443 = -0.83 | 55.9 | 54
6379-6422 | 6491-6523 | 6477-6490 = -1.46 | 57.7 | 51.8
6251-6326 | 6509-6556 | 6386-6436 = -2.74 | 58.7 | 49.2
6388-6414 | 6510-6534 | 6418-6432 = 1.15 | 59.7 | 48.8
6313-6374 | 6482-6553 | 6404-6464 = 0.96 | 59.9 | 51.4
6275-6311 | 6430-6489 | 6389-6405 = -1.81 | 56.1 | 57.2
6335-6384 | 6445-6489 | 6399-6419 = 1.53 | 57.5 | 56.8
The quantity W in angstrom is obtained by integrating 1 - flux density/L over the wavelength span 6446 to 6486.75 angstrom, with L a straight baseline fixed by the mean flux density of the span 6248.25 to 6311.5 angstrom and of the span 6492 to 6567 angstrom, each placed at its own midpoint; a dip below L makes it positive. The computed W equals -3.0 angstrom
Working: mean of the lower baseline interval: 56.7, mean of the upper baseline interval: 51.5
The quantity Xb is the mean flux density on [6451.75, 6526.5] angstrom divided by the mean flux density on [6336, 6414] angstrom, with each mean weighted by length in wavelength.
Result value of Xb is 0.93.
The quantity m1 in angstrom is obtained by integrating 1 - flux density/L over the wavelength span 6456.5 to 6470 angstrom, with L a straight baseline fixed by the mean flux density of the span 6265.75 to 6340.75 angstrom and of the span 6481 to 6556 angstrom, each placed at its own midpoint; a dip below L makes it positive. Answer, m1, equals -1.5 angstrom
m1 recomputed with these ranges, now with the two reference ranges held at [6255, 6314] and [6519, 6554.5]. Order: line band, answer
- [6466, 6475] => -1.1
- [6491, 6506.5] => -0.1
